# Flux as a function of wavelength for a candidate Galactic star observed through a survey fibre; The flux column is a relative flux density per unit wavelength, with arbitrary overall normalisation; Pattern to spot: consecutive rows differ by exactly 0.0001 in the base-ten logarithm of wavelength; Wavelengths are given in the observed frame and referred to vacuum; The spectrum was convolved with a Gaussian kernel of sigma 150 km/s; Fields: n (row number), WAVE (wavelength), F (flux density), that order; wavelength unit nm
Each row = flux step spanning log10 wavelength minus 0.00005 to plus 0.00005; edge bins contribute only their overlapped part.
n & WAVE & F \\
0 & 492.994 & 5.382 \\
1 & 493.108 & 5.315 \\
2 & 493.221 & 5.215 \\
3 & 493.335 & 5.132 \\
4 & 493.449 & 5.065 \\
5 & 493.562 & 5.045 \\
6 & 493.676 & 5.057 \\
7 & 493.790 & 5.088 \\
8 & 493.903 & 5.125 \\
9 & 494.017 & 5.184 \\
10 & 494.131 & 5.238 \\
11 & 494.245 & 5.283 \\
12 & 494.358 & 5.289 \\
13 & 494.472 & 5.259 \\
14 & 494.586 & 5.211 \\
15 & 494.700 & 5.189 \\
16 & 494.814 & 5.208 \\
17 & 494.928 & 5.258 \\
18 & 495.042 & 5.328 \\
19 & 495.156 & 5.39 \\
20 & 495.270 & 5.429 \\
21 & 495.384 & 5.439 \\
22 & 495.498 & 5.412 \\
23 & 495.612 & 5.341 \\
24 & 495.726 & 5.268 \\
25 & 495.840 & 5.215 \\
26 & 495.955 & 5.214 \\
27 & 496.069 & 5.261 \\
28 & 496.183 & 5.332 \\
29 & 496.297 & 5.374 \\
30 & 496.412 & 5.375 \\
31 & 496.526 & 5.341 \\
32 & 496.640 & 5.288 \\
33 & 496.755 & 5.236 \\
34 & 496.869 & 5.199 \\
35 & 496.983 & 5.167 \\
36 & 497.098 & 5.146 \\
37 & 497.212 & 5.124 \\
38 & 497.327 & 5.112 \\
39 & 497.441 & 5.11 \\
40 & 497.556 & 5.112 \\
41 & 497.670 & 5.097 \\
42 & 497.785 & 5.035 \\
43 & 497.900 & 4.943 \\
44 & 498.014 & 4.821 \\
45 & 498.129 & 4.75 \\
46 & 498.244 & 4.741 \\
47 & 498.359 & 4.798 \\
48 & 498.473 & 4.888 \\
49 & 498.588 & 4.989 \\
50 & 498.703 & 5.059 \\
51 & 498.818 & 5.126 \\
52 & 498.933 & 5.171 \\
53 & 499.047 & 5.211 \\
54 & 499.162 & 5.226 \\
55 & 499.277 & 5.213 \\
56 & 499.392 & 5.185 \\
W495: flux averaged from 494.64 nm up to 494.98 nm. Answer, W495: 5.21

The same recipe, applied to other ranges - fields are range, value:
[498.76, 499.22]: 5.19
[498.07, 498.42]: 4.76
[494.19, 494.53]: 5.29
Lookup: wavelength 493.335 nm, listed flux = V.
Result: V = 5.132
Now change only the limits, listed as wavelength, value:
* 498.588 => 4.989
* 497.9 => 4.943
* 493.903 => 5.125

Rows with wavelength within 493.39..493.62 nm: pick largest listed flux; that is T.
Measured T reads 5.065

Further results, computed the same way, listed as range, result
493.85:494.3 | 5.283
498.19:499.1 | 5.211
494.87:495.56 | 5.439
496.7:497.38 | 5.236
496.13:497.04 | 5.375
